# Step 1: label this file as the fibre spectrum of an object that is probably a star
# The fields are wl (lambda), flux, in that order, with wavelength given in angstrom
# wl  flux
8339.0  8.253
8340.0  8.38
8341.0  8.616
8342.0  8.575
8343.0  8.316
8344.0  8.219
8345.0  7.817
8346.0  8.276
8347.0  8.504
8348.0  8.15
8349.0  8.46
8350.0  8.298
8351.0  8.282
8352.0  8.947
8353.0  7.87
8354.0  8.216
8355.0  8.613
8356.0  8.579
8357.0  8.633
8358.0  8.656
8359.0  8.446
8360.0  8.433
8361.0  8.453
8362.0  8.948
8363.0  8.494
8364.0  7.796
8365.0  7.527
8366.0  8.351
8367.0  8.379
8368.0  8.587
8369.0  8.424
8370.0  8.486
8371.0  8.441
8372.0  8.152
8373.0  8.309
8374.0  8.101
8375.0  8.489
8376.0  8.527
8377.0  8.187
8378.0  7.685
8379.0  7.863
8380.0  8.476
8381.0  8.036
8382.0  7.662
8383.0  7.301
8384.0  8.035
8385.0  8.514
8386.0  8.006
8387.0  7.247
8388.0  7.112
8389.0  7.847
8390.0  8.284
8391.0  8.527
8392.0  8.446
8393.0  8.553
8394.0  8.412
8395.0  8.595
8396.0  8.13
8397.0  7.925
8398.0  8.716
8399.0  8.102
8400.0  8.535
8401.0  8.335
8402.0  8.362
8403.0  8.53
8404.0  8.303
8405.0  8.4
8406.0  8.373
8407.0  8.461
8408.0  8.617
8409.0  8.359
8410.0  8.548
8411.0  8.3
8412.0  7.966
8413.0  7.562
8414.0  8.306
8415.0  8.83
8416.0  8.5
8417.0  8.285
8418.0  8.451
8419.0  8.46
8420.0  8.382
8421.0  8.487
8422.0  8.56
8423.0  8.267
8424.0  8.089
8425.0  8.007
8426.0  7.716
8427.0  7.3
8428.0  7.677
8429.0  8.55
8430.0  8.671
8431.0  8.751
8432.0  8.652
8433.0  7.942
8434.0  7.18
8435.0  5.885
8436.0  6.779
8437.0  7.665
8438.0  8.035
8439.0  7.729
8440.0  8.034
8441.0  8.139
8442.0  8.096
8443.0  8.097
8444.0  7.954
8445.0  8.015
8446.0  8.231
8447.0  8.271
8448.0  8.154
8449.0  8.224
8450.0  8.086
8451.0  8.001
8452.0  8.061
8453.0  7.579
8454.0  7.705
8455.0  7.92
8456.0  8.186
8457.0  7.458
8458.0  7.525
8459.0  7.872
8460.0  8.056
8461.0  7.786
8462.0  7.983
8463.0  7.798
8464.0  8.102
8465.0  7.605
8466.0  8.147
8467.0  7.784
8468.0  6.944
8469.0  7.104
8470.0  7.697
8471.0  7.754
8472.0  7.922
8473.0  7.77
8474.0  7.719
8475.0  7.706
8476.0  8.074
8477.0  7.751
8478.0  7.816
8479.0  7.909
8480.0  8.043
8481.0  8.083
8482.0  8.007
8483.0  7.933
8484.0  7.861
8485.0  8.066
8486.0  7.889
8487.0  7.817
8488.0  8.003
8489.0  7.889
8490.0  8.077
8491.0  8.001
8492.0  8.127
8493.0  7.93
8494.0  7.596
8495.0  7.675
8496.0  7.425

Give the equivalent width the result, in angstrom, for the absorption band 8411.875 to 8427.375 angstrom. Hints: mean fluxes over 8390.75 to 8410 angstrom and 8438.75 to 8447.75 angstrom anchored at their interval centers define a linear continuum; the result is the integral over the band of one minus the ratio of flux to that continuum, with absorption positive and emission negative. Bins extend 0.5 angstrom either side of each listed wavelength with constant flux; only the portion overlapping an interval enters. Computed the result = 0.1 angstrom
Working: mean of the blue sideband 8.41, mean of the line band 8.21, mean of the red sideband 8.07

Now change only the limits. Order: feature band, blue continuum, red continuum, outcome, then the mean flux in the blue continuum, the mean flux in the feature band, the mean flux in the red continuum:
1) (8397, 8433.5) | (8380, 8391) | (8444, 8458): -1.82 angstrom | 7.87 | 8.31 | 7.97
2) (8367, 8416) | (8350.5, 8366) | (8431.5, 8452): -0.32 angstrom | 8.39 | 8.23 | 7.86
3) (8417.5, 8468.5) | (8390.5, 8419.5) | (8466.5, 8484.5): 0.68 angstrom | 8.38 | 7.94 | 7.77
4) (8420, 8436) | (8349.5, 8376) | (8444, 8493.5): 0.24 angstrom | 8.38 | 7.96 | 7.89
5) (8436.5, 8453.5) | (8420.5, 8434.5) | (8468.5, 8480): -0.06 angstrom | 8.13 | 8.02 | 7.76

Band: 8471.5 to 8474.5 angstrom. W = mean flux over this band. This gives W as 7.8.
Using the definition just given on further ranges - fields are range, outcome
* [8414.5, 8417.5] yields 8.54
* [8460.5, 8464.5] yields 7.92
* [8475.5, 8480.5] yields 7.92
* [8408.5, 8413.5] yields 8.15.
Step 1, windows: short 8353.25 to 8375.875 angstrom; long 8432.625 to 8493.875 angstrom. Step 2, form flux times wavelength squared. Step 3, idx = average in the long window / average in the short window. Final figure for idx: 0.96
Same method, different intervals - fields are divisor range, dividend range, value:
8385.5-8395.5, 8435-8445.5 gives 0.97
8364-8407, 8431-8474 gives 0.97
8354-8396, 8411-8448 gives 0.99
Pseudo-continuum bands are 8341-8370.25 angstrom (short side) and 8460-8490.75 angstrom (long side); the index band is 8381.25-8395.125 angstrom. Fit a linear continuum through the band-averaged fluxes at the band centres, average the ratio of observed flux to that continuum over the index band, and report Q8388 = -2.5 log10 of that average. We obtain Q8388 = 0.03 mag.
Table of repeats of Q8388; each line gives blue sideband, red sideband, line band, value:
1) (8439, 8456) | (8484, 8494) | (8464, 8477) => 0.04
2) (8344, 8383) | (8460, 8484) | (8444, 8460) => -0.01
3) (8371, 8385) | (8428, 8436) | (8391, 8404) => -0.05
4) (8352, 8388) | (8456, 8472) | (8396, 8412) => -0.04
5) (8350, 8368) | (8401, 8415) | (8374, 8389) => 0.06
